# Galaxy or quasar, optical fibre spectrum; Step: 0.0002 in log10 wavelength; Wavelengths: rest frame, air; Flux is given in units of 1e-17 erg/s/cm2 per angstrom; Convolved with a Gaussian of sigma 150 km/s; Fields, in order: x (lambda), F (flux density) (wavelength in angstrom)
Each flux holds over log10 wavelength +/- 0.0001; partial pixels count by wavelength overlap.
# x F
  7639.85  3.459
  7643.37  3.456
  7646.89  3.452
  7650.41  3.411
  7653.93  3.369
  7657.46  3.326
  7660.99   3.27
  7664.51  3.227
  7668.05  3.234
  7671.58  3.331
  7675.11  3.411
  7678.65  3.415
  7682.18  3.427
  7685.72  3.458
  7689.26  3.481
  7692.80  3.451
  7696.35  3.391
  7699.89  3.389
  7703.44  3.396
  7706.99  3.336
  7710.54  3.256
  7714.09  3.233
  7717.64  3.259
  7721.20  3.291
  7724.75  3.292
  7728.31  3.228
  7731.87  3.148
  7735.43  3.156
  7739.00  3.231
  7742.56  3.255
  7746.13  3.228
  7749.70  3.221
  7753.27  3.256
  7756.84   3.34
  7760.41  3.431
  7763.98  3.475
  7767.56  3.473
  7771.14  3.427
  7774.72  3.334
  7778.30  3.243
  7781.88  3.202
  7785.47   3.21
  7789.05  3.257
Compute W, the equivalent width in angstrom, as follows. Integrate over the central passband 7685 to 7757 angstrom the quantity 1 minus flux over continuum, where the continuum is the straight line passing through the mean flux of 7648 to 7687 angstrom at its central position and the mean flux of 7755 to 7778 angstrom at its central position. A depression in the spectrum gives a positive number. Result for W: 1.8 angstrom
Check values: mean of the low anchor 3.35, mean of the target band 3.3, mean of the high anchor 3.4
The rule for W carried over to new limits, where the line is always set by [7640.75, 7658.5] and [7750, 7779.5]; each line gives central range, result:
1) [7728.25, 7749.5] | 1.1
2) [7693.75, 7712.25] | 0.2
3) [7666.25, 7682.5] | 0.2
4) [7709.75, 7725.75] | 0.6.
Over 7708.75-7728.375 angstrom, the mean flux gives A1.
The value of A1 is 3.26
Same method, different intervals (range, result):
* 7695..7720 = 3.32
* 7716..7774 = 3.3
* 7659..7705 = 3.38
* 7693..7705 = 3.4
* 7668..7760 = 3.32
